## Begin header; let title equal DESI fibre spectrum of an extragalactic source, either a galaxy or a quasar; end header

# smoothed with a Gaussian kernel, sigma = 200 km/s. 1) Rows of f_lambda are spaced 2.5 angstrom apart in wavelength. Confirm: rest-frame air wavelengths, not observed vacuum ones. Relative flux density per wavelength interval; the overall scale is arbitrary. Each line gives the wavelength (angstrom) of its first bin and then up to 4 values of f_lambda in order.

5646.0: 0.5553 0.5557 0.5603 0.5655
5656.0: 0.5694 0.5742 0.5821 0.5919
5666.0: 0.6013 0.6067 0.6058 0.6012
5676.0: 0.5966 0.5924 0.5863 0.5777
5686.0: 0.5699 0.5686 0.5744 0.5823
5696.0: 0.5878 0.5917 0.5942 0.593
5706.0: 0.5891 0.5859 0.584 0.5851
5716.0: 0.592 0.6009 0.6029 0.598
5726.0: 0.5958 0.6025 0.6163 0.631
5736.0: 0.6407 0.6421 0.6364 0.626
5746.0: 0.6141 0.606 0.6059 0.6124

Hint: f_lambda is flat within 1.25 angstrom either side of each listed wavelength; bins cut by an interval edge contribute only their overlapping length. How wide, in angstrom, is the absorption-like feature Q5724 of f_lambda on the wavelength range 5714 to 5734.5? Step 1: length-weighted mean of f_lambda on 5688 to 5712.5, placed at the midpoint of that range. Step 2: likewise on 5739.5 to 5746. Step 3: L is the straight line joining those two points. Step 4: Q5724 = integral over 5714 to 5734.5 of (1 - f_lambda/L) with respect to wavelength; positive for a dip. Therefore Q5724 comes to 0.2 angstrom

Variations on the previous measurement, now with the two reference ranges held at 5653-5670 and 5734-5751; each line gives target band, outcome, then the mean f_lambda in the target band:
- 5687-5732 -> 1.4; 0.591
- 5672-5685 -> 0.1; 0.591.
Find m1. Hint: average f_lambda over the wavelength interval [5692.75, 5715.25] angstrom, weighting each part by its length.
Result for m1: 0.588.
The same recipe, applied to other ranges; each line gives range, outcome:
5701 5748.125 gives 0.607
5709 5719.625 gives 0.59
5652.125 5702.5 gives 0.586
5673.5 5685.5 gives 0.588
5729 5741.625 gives 0.631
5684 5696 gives 0.576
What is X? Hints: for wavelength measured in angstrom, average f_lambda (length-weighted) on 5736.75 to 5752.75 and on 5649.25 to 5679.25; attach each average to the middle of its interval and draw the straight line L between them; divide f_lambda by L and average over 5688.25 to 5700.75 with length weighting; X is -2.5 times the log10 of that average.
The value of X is 0.03 mag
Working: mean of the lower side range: 0.587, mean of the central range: 0.583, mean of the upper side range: 0.622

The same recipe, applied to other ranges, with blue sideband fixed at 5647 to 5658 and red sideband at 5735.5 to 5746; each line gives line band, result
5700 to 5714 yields 0.03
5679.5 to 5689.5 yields 0.02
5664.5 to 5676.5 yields -0.05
